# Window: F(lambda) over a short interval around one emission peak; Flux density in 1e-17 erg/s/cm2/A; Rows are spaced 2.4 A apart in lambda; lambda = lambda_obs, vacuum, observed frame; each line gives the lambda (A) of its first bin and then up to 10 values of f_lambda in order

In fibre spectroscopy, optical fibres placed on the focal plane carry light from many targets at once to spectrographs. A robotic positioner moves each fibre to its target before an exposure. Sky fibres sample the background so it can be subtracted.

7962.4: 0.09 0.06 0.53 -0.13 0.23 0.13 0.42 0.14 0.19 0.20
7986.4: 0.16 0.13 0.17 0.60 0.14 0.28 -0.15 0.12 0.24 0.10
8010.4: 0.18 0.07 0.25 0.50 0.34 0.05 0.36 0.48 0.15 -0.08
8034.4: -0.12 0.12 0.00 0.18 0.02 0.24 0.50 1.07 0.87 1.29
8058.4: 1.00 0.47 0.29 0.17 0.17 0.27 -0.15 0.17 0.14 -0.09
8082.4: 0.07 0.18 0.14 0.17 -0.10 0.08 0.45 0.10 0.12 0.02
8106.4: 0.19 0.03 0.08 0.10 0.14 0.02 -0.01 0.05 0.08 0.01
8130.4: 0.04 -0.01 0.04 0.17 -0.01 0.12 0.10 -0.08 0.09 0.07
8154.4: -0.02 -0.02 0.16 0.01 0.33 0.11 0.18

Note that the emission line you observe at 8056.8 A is [O II] 3727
